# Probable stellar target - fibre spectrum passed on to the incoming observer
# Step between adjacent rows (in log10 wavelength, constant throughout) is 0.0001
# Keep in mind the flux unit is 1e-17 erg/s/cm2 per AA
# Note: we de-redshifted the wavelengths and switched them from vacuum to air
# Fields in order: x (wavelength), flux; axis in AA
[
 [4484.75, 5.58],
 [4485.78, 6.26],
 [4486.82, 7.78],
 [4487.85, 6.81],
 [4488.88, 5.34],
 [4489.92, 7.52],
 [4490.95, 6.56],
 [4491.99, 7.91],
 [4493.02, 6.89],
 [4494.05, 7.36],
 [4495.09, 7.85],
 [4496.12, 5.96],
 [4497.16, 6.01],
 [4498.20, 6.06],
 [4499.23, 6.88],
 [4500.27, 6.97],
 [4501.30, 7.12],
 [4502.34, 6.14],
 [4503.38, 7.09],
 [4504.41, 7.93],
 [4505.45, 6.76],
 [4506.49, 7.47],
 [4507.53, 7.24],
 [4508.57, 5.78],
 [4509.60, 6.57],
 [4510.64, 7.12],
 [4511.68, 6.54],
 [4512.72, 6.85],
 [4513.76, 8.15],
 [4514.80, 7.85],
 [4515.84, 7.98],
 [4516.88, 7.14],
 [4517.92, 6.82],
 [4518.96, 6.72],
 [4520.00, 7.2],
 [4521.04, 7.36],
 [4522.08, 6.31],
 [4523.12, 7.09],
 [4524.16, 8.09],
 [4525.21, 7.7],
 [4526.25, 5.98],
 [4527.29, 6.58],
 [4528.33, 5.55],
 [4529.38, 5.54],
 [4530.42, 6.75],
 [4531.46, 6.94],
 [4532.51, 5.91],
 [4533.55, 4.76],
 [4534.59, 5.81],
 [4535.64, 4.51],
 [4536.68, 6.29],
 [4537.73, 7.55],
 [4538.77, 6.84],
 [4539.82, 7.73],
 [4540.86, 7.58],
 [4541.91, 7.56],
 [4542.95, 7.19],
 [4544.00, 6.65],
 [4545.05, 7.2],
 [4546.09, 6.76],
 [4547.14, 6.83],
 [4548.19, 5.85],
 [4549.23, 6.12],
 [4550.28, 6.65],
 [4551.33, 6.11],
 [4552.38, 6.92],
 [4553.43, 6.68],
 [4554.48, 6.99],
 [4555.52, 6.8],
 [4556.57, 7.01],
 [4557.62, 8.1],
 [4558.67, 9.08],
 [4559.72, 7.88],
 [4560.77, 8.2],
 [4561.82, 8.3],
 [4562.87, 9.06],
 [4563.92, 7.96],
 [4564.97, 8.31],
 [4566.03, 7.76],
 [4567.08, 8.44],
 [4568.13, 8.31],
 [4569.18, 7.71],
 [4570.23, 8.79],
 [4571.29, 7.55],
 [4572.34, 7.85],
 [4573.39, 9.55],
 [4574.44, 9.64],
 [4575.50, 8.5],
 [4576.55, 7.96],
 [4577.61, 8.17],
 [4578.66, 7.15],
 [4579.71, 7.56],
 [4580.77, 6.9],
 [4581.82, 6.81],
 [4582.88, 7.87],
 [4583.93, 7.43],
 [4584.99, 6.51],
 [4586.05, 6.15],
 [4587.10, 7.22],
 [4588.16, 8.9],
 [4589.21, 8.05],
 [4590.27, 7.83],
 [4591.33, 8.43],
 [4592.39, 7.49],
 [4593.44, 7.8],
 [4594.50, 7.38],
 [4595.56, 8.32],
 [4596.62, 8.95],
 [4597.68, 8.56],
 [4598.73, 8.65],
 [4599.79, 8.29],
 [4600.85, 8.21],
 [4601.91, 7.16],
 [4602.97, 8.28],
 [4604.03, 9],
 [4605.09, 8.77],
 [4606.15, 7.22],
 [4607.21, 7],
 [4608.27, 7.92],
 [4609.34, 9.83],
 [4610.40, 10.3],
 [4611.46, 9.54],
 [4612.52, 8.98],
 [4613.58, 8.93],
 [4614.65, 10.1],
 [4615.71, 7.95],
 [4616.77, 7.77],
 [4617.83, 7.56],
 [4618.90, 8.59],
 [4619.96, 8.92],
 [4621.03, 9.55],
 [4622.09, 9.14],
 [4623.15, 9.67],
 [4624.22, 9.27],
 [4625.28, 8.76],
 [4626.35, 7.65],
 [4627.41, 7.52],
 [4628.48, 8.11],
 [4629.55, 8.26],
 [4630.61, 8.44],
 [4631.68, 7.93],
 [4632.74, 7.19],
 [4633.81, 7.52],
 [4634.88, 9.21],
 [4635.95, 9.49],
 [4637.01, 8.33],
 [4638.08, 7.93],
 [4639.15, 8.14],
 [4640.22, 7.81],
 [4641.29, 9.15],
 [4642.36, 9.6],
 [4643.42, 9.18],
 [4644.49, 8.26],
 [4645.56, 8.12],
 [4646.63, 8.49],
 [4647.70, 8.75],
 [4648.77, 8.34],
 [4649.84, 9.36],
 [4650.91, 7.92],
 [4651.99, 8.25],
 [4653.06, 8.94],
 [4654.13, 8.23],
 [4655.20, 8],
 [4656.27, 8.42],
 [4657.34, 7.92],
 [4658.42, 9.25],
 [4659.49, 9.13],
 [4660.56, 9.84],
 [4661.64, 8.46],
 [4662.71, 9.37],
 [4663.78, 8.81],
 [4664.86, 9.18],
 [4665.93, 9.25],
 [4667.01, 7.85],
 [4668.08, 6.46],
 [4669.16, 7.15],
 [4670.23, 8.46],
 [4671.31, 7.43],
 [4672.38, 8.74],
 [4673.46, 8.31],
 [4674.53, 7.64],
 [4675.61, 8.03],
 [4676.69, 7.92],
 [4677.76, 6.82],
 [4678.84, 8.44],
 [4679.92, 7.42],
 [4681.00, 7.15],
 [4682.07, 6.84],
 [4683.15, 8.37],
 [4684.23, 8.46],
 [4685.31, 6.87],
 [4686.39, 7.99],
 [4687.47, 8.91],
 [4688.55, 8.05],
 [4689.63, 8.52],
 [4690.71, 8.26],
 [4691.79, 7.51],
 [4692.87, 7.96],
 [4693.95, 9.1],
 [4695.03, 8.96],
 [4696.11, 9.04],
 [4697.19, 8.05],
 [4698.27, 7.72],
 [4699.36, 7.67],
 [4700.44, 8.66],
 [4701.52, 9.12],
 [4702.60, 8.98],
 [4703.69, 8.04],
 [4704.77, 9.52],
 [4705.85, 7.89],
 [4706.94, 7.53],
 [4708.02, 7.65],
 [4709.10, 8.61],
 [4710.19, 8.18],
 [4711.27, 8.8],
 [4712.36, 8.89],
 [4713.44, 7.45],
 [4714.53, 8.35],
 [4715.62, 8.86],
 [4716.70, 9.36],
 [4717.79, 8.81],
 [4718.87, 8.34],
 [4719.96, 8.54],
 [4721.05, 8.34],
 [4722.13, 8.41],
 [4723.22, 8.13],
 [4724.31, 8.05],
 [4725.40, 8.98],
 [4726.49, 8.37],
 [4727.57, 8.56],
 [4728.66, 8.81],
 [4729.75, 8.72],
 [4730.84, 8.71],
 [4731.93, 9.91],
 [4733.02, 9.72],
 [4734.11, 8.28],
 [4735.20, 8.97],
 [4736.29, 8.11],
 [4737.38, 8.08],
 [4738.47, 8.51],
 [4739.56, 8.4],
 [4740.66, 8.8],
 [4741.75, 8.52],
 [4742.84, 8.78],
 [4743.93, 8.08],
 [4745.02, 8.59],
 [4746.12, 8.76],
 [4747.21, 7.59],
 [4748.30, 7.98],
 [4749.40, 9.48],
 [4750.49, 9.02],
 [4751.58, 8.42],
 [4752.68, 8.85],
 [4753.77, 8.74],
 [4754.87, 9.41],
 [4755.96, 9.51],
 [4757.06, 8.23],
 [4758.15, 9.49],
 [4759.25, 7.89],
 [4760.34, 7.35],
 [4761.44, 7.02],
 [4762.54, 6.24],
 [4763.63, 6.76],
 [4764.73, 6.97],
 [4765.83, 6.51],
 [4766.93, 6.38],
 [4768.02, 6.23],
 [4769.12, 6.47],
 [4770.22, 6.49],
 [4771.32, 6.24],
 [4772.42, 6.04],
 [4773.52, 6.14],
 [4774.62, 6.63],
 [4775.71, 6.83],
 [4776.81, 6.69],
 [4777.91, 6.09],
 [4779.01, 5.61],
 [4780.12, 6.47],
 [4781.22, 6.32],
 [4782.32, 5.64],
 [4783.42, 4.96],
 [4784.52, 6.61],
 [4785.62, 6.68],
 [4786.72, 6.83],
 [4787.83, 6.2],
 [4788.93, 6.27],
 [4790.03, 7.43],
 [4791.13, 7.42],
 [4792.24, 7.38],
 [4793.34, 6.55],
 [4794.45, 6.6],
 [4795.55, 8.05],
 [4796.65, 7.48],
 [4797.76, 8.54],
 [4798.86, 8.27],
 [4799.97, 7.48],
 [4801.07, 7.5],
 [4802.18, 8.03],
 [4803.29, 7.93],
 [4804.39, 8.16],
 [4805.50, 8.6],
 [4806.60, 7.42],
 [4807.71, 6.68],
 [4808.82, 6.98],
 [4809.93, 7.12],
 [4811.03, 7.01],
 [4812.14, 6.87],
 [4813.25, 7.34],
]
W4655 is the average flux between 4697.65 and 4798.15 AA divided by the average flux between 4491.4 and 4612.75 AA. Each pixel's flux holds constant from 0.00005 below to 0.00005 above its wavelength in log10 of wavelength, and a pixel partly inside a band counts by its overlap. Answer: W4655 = 1.06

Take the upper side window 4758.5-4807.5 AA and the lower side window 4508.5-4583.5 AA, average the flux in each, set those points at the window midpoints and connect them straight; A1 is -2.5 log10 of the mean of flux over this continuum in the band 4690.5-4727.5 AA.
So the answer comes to -0.20 mag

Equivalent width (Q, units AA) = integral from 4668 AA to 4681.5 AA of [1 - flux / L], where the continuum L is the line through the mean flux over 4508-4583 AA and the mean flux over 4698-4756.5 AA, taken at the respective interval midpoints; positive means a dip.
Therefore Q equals 0.7 AA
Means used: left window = 7.23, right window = 8.57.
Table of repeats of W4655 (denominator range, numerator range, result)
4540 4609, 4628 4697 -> 1.07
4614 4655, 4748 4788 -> 0.84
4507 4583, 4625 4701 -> 1.14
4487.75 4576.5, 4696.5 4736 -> 1.20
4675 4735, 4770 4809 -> 0.83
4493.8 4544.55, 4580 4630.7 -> 1.21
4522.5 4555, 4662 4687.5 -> 1.21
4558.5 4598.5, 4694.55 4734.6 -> 1.07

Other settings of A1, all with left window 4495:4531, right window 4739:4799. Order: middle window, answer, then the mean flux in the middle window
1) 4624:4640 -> -0.16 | 8.22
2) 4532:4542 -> 0.08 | 6.41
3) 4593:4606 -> -0.17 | 8.25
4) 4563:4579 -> -0.18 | 8.27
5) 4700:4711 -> -0.17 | 8.43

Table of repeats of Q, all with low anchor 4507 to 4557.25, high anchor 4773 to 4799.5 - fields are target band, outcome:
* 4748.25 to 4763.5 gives -3.7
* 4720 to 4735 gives -4.3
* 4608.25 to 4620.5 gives -3.9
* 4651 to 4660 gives -2.3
